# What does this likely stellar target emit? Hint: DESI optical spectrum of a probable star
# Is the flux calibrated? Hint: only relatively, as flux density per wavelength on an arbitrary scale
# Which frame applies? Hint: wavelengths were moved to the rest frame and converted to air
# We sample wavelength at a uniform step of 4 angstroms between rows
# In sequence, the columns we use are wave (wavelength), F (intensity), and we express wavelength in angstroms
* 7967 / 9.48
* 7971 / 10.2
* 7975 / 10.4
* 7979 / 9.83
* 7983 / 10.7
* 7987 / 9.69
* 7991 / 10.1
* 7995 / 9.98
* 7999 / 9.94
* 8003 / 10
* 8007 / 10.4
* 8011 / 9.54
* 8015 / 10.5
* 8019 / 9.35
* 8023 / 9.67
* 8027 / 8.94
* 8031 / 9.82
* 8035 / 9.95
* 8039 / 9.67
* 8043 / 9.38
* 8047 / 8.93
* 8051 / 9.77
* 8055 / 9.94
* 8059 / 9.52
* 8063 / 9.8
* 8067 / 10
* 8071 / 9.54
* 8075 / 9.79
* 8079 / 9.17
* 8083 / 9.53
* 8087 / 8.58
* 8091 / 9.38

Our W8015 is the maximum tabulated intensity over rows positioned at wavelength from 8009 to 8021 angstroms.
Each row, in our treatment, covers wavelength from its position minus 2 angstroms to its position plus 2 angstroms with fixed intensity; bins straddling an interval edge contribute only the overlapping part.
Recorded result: 10.5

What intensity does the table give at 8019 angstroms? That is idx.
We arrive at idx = 9.35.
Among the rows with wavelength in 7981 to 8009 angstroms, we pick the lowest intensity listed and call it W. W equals 9.69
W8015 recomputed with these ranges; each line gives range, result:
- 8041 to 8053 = 9.77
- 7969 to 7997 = 10.7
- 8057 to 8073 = 10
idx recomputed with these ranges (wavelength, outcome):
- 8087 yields 8.58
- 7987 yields 9.69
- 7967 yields 9.48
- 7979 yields 9.83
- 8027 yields 8.94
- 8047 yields 8.93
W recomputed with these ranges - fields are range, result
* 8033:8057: 8.93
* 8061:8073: 9.54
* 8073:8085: 9.17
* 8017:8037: 8.94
